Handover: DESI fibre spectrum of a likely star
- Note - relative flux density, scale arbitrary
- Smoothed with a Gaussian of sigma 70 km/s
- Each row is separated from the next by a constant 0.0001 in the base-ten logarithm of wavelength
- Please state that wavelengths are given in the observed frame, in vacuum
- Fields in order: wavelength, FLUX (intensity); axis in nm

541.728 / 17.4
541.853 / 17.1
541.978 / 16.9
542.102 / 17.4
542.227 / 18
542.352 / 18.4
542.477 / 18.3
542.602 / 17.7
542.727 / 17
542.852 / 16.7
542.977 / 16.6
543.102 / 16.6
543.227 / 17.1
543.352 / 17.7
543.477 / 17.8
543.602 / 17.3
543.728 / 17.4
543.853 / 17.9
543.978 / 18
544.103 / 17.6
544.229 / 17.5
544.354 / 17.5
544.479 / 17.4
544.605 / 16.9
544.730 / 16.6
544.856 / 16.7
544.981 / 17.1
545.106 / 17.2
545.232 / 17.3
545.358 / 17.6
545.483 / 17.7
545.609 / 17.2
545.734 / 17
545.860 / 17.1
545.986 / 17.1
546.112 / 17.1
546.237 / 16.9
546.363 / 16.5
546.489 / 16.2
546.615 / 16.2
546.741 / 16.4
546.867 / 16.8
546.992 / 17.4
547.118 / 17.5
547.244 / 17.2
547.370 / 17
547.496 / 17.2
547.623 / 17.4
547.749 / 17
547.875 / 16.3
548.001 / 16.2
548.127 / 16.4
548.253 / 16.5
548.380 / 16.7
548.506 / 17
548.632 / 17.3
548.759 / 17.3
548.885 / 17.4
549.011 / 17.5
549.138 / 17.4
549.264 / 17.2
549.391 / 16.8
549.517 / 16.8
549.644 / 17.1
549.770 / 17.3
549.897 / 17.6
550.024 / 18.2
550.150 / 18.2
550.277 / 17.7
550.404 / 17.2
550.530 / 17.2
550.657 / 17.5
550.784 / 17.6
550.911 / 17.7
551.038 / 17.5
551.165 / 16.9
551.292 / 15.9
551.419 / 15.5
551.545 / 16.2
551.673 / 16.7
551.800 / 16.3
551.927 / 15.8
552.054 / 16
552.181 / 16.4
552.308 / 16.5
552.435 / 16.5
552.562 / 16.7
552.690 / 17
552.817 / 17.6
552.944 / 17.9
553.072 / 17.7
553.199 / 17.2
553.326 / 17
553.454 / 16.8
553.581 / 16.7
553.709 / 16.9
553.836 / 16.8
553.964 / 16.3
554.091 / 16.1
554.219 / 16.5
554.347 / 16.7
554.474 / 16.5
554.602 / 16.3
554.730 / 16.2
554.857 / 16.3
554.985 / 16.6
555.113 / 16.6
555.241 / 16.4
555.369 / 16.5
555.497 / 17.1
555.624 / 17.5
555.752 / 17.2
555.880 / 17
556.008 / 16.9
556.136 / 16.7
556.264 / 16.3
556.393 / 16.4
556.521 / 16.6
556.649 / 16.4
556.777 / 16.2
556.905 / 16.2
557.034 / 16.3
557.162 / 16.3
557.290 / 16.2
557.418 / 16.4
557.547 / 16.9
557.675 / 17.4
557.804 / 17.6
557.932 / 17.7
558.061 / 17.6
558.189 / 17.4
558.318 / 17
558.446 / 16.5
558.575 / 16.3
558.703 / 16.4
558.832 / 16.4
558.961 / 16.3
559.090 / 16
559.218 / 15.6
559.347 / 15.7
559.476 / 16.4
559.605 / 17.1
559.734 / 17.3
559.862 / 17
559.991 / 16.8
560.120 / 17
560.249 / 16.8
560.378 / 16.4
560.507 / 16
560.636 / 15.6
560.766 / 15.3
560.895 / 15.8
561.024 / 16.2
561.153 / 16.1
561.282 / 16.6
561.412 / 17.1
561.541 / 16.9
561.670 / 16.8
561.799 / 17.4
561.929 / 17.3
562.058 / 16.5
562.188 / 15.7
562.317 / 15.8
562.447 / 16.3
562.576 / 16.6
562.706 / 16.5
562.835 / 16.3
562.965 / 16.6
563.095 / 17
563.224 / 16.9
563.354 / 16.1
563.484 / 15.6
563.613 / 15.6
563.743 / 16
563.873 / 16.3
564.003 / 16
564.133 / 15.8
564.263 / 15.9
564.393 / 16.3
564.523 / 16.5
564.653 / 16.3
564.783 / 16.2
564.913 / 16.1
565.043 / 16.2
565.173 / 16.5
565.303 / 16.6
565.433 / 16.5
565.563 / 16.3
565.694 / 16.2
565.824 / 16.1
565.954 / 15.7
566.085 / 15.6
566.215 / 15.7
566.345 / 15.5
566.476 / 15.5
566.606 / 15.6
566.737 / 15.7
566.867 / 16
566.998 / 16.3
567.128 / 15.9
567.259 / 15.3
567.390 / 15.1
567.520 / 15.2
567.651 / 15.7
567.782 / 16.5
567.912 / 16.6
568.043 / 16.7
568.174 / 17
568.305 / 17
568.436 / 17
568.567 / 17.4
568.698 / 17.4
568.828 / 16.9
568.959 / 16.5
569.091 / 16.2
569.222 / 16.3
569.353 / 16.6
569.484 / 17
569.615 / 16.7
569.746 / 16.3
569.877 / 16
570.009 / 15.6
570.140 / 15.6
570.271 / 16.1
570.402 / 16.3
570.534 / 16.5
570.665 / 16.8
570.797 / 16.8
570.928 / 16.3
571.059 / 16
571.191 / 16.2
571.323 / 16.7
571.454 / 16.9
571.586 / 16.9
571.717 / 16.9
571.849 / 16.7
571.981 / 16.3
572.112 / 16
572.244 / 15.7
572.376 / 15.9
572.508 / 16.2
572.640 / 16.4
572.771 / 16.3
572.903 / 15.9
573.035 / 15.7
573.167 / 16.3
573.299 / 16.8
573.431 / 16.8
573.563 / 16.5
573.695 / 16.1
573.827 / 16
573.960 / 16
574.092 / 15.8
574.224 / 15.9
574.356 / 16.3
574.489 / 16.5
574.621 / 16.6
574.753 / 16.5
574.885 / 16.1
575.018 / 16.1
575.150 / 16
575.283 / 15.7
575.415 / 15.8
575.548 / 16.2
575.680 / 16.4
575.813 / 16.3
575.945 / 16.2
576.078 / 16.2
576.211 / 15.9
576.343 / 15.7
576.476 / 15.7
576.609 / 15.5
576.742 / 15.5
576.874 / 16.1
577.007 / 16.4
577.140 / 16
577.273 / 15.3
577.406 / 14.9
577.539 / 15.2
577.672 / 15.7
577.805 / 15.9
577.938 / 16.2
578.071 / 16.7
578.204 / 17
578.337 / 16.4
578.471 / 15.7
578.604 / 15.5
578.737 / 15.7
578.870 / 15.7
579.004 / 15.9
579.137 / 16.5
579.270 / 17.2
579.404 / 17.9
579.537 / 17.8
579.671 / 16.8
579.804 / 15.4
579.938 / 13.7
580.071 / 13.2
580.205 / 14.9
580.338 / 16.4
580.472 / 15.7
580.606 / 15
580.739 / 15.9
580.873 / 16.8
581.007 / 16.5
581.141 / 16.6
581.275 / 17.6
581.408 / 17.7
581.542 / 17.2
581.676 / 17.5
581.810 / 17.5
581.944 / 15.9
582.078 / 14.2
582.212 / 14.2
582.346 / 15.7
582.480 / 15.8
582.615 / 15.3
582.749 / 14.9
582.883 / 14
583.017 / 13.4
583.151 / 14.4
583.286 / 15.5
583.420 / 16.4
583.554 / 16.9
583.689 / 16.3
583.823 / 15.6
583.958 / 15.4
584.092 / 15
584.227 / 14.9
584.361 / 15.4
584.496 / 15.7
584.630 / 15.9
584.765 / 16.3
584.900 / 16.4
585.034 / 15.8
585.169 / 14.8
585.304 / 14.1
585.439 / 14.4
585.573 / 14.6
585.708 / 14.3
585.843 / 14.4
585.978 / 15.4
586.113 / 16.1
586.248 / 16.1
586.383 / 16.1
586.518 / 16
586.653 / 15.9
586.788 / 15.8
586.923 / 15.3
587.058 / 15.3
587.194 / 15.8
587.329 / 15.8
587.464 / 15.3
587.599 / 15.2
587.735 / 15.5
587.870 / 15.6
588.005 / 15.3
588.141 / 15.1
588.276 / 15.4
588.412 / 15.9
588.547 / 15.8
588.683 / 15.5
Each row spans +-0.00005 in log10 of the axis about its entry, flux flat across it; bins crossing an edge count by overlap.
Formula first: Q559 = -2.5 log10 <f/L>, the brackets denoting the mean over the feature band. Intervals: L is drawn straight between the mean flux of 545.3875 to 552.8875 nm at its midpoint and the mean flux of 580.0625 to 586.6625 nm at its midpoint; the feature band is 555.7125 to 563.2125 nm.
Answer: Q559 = 0.00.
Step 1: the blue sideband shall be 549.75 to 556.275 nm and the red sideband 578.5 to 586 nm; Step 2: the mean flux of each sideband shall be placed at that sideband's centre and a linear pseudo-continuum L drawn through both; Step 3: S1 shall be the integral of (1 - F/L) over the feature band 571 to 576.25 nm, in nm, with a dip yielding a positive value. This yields -0.072 nm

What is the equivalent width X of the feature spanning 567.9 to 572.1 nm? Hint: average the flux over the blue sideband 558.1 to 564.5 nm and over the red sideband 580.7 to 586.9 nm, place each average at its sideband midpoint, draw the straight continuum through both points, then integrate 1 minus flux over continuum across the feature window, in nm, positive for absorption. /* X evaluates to -0.12 nm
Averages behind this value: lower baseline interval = 16.4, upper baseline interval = 15.7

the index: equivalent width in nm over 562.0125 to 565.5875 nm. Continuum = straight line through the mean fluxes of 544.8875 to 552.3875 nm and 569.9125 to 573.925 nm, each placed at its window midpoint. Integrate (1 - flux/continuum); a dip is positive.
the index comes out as 0.06 nm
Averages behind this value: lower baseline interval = 17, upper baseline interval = 16.3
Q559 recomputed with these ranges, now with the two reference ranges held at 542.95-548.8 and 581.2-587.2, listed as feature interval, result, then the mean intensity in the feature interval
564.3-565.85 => 0.00 mag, 16.3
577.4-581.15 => -0.01 mag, 16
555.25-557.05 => 0.00 mag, 16.7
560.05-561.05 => 0.02 mag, 16.1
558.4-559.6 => 0.02 mag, 16.2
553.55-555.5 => 0.02 mag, 16.5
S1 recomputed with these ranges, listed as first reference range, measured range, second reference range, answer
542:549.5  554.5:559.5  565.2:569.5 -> 0.02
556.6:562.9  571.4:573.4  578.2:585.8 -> -0.03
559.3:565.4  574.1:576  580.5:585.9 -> -0.03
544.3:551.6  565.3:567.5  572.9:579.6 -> 0.08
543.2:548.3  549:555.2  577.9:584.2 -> 0.00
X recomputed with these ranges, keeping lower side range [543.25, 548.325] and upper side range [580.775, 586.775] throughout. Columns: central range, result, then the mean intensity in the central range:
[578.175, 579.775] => -0.06 nm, 16.5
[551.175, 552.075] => 0.04 nm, 16.1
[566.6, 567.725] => 0.04 nm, 15.6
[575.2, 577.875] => 0.02 nm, 15.8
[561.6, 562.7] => 0.00 nm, 16.5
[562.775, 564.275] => 0.02 nm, 16.2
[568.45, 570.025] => -0.04 nm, 16.6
